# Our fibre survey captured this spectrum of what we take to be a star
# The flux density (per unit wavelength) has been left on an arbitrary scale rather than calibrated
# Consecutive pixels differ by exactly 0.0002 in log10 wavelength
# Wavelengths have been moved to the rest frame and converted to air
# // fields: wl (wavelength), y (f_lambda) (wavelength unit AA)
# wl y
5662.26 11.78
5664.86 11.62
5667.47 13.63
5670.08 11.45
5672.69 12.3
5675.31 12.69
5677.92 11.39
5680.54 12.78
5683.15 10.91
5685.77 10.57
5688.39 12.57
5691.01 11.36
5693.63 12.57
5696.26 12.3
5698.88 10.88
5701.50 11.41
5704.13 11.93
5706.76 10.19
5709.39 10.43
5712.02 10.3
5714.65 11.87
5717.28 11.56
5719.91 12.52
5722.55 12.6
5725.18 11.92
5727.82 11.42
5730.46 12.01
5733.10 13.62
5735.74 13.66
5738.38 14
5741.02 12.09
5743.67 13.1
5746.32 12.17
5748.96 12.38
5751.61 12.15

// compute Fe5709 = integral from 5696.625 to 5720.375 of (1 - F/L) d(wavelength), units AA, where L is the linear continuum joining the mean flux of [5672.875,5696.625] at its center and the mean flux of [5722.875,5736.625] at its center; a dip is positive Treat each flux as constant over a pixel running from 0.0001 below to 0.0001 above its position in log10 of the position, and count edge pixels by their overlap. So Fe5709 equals 1.9 AA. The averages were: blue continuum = 11.9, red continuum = 12.5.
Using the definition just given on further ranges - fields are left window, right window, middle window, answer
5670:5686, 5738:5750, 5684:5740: 1.7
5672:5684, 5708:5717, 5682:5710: 0.2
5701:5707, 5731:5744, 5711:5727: 0.5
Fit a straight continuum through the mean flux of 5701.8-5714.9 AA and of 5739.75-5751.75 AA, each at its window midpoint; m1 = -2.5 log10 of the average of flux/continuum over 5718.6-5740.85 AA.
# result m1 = -0.08 mag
